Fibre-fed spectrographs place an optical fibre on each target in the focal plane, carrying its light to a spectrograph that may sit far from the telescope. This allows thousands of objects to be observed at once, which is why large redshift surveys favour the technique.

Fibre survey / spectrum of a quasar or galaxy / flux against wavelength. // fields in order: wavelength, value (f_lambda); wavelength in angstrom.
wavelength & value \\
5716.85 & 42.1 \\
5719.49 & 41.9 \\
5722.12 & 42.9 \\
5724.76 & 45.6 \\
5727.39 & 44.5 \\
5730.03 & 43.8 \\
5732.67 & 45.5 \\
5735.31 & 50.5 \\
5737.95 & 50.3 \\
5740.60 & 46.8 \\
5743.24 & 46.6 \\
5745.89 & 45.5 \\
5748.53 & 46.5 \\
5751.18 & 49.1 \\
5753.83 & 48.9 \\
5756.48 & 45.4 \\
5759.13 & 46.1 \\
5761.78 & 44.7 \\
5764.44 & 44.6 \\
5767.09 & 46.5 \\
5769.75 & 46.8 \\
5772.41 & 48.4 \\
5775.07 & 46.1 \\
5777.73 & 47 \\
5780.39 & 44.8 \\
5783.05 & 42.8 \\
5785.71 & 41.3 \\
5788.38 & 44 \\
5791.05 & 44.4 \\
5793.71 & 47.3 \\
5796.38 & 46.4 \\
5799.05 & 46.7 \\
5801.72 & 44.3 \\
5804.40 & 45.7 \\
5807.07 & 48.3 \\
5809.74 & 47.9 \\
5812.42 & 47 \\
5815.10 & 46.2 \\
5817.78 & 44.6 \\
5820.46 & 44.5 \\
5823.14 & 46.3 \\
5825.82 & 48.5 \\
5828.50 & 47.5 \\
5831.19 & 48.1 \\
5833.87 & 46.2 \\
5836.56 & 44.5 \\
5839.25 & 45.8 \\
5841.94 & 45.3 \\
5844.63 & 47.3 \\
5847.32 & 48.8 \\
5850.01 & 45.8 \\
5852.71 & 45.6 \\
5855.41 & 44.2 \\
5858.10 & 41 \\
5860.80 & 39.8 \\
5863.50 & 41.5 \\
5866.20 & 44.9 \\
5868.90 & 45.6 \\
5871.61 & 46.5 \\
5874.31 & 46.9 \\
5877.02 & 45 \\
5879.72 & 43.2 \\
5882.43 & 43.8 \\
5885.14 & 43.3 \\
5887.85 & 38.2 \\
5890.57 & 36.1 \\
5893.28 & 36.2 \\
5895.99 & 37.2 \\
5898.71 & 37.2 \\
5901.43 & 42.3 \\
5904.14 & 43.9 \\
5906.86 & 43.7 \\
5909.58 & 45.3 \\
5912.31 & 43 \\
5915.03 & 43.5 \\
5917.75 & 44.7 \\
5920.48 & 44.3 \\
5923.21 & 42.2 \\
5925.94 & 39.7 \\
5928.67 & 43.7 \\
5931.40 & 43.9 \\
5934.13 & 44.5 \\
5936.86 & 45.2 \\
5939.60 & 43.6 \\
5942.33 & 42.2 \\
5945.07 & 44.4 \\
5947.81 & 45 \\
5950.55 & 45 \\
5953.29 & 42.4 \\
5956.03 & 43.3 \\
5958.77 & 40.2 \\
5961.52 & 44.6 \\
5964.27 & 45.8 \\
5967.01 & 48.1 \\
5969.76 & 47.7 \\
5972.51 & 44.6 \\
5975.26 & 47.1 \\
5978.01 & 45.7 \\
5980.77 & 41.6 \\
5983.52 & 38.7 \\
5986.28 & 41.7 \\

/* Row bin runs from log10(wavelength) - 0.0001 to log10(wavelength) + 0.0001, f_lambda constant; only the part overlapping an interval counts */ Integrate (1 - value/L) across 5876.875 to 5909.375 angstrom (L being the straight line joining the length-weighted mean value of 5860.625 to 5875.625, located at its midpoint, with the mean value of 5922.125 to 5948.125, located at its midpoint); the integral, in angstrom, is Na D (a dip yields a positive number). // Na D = 2.4 angstrom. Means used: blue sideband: 44.5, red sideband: 43.4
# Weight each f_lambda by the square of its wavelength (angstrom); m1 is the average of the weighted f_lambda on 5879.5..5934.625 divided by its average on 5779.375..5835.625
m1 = 0.94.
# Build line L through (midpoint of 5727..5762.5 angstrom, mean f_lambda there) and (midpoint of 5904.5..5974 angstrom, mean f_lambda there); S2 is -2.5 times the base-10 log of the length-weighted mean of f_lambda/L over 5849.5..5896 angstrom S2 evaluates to 0.06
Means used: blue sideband 46.8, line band 42.6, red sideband 44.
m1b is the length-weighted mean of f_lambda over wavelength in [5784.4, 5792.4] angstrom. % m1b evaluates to 43.2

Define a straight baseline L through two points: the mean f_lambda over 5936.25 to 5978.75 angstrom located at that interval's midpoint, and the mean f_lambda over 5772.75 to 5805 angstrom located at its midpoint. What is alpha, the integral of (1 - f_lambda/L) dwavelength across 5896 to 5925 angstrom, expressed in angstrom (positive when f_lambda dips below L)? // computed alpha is 1.4 angstrom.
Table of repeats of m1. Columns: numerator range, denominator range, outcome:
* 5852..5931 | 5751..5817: 0.96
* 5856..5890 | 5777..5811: 0.98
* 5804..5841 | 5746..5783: 1.02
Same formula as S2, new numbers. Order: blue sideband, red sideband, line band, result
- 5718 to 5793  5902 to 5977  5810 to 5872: -0.01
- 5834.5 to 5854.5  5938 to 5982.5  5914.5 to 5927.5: 0.05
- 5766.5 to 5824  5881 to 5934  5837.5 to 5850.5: -0.06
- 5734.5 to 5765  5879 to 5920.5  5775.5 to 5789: 0.04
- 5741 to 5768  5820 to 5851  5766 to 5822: 0.02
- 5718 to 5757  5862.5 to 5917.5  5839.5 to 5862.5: -0.03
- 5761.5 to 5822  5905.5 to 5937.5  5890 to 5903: 0.16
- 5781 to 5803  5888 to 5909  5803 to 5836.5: -0.08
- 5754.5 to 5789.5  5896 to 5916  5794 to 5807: -0.03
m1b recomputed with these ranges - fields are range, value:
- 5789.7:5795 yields 45.9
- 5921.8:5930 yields 41.8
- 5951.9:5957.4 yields 42.9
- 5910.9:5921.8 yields 43.9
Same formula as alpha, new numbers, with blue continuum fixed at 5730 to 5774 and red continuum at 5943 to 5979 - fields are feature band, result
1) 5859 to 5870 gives 0.72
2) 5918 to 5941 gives 0.87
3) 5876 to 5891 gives 1.24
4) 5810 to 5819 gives 0.02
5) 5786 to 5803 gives 0.45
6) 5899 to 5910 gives 0.58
